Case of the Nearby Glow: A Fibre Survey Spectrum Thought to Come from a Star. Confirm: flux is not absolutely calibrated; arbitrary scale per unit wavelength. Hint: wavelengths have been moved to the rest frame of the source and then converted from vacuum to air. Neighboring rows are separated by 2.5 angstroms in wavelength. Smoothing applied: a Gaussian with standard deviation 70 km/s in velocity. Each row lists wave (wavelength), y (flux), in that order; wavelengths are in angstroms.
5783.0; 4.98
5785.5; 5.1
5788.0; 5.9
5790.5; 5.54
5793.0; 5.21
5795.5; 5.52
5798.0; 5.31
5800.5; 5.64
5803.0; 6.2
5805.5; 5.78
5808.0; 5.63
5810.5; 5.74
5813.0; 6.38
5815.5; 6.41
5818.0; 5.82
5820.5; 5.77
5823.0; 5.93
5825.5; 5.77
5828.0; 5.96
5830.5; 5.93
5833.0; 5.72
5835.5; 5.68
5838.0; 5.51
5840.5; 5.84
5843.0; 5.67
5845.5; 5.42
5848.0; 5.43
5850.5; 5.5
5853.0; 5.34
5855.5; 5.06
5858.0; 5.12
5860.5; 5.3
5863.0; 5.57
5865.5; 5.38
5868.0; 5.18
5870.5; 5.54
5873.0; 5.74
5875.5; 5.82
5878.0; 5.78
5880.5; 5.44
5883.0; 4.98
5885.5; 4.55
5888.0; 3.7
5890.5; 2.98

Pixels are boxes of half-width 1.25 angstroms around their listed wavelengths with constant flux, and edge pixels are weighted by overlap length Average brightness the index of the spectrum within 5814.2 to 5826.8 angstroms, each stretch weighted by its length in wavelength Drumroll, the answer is 5.94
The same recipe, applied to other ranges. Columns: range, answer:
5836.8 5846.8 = 5.61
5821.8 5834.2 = 5.86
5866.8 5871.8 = 5.37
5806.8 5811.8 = 5.69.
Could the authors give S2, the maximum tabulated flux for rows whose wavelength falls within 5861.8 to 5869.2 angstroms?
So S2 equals 5.57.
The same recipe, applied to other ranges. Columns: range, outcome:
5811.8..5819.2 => 6.41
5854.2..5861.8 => 5.3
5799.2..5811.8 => 6.2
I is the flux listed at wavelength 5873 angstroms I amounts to 5.74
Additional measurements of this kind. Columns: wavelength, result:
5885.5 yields 4.55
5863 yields 5.57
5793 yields 5.21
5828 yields 5.96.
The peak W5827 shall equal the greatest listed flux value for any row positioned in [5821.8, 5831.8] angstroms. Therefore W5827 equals 5.96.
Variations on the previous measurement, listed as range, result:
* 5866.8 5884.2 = 5.82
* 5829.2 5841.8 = 5.93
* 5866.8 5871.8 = 5.54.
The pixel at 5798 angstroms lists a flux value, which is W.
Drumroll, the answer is 5.31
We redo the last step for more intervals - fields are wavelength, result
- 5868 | 5.18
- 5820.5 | 5.77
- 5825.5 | 5.77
